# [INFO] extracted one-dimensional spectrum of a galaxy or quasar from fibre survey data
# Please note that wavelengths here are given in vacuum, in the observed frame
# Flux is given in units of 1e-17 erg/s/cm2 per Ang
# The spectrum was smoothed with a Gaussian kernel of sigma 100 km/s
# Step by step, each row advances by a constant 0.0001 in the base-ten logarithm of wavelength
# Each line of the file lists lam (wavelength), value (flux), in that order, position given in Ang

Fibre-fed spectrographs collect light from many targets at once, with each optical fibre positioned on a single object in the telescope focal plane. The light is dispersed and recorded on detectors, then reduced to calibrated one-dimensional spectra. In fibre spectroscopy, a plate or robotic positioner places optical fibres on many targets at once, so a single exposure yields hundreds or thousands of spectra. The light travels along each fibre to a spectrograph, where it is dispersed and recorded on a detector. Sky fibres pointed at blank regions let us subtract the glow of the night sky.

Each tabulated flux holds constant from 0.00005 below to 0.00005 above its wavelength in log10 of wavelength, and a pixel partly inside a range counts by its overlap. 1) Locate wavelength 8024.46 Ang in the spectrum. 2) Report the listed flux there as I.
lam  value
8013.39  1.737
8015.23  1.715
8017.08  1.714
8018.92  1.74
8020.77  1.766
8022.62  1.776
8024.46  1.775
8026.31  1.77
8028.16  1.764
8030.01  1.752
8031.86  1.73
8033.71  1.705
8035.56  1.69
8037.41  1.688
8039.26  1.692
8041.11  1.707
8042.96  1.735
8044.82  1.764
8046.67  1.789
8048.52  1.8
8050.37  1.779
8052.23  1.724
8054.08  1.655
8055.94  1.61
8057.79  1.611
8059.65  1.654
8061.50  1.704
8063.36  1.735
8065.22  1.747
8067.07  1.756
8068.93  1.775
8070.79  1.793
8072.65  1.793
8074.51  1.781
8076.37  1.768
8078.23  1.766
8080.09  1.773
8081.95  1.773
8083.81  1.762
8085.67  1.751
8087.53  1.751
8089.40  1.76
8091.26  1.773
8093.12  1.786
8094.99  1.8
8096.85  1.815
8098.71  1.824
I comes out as 1.775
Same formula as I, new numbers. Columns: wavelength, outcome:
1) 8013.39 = 1.737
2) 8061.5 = 1.704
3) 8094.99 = 1.8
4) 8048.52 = 1.8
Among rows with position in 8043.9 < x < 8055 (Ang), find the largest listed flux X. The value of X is 1.8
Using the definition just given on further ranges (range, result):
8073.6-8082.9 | 1.781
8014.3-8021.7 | 1.766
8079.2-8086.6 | 1.773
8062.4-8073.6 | 1.793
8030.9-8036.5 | 1.73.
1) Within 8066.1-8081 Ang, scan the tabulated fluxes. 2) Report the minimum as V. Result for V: 1.756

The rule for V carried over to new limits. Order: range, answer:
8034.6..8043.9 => 1.688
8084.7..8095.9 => 1.751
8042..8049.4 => 1.735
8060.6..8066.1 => 1.704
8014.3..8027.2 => 1.714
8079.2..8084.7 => 1.762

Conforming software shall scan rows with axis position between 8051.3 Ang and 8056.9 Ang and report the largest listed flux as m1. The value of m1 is 1.724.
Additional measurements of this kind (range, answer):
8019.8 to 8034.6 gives 1.776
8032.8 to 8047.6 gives 1.789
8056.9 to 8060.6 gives 1.654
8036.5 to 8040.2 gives 1.692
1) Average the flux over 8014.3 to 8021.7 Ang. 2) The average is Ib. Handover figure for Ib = 1.73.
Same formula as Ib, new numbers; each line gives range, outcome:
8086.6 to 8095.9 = 1.77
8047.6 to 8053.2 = 1.77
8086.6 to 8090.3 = 1.75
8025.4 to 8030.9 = 1.76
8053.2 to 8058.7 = 1.63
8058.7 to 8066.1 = 1.71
